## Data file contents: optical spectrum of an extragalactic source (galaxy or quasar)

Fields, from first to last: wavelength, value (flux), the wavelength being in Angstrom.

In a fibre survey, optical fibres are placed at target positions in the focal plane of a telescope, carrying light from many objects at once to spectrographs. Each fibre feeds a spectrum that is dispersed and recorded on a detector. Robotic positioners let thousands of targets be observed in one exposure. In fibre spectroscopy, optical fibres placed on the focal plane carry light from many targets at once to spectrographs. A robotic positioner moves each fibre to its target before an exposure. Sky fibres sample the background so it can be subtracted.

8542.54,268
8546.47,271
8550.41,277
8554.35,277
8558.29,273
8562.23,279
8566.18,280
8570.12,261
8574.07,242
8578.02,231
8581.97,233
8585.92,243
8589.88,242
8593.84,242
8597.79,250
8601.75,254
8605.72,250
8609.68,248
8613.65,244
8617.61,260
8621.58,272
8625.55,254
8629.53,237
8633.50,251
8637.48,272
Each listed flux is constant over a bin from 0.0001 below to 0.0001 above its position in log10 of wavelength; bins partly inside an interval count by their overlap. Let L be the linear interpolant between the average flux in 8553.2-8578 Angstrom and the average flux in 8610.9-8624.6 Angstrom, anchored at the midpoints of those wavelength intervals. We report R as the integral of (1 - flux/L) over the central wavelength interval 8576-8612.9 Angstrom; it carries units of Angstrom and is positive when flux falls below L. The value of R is 2.5 Angstrom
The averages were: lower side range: 265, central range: 244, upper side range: 258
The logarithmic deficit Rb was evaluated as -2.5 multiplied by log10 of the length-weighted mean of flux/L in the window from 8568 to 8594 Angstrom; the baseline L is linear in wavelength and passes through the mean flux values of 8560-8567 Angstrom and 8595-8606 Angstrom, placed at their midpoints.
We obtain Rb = 0.10 mag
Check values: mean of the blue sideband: 279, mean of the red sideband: 251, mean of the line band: 242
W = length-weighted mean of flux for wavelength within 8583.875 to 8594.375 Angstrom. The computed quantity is 242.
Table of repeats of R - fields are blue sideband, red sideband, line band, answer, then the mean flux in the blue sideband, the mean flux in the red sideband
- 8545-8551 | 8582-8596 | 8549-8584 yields -0.3 Angstrom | 273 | 241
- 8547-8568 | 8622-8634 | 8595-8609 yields 0.5 Angstrom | 277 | 250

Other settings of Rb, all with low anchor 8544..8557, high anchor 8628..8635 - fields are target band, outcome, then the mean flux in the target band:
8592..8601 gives 0.04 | 247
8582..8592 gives 0.09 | 241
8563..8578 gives 0.04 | 258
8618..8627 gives -0.07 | 263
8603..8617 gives 0.01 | 249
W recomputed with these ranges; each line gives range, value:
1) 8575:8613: 244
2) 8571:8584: 238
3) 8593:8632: 251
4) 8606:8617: 249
